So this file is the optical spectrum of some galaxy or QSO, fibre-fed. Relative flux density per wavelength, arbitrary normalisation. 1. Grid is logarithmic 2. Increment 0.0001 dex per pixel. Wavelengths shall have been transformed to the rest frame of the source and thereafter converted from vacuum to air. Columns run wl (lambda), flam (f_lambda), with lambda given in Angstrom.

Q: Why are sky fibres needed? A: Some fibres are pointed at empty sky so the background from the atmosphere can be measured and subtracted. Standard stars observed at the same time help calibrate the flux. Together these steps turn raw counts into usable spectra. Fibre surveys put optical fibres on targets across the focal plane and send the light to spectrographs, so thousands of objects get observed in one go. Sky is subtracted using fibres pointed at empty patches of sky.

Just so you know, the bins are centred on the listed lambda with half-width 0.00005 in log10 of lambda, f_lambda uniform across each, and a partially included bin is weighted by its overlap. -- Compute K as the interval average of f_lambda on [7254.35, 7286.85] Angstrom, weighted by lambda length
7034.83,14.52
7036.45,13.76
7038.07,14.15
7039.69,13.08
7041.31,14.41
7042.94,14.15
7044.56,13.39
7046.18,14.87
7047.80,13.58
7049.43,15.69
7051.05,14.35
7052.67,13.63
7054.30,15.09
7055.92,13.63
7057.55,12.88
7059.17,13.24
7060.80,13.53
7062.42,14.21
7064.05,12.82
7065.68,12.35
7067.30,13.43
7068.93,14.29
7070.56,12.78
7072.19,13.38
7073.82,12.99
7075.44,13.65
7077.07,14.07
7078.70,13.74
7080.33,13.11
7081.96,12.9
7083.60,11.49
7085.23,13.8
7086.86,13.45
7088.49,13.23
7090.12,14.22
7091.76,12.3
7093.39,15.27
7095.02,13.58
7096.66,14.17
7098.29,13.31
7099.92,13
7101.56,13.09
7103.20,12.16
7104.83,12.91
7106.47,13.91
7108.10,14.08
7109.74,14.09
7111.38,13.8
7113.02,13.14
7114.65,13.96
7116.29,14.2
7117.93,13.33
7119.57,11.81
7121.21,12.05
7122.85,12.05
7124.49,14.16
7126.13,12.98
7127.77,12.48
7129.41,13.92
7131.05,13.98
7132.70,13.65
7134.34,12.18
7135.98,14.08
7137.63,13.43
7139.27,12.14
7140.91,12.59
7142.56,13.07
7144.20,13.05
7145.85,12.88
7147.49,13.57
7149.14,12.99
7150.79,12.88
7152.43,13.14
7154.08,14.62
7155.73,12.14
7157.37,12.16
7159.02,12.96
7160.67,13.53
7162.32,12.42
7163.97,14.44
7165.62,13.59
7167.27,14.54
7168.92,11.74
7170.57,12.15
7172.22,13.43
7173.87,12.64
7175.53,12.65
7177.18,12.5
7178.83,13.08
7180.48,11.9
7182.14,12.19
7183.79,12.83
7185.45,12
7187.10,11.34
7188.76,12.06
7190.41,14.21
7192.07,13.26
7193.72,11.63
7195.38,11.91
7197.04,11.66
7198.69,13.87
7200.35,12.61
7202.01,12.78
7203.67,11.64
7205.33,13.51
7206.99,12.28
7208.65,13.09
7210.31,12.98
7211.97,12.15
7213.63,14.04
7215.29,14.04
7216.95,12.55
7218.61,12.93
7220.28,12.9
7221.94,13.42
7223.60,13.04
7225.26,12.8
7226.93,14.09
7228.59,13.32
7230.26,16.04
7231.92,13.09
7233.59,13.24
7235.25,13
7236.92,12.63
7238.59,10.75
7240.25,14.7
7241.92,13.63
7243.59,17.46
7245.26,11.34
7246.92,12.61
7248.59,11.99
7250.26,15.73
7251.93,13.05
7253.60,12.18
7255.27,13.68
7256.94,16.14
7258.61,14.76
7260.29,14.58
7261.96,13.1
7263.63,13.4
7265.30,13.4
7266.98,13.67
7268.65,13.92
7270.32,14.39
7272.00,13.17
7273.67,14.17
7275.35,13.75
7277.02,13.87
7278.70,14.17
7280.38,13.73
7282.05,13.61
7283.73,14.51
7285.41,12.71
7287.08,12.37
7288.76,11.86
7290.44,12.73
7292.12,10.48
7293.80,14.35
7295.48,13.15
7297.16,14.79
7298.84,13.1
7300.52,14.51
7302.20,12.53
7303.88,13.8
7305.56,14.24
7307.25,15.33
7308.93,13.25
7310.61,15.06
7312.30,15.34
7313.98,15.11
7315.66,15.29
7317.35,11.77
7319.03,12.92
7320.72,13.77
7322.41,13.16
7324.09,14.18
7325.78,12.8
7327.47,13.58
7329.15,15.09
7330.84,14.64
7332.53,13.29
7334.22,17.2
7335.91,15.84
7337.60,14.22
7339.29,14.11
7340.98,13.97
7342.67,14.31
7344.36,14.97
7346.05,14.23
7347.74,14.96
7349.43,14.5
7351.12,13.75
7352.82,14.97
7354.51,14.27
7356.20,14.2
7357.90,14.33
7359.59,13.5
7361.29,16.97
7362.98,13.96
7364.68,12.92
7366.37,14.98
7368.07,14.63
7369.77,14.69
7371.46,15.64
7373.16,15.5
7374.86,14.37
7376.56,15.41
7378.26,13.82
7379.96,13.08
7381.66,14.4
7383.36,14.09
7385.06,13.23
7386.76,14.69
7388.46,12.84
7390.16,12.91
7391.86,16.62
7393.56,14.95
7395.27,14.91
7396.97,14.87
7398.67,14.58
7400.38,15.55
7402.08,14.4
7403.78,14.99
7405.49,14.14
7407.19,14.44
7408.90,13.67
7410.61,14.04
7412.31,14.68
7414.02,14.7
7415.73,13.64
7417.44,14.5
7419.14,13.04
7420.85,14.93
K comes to 13.9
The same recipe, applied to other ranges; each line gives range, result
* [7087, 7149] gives 13.3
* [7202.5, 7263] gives 13.4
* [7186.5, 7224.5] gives 12.8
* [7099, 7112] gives 13.4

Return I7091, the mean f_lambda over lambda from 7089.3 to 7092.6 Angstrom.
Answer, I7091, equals 13.3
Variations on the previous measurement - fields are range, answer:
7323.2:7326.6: 13.5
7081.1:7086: 12.7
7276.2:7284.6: 14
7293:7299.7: 13.8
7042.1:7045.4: 13.8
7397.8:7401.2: 15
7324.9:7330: 13.8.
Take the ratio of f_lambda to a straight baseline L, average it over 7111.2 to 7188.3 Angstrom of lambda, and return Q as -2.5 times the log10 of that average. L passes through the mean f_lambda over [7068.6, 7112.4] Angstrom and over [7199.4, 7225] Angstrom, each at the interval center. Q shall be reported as 0.02 mag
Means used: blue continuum 13.4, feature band 13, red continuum 12.9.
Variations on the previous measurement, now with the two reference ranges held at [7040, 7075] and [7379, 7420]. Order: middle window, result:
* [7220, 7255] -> 0.05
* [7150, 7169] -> 0.05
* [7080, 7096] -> 0.04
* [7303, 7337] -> -0.01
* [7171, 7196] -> 0.12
